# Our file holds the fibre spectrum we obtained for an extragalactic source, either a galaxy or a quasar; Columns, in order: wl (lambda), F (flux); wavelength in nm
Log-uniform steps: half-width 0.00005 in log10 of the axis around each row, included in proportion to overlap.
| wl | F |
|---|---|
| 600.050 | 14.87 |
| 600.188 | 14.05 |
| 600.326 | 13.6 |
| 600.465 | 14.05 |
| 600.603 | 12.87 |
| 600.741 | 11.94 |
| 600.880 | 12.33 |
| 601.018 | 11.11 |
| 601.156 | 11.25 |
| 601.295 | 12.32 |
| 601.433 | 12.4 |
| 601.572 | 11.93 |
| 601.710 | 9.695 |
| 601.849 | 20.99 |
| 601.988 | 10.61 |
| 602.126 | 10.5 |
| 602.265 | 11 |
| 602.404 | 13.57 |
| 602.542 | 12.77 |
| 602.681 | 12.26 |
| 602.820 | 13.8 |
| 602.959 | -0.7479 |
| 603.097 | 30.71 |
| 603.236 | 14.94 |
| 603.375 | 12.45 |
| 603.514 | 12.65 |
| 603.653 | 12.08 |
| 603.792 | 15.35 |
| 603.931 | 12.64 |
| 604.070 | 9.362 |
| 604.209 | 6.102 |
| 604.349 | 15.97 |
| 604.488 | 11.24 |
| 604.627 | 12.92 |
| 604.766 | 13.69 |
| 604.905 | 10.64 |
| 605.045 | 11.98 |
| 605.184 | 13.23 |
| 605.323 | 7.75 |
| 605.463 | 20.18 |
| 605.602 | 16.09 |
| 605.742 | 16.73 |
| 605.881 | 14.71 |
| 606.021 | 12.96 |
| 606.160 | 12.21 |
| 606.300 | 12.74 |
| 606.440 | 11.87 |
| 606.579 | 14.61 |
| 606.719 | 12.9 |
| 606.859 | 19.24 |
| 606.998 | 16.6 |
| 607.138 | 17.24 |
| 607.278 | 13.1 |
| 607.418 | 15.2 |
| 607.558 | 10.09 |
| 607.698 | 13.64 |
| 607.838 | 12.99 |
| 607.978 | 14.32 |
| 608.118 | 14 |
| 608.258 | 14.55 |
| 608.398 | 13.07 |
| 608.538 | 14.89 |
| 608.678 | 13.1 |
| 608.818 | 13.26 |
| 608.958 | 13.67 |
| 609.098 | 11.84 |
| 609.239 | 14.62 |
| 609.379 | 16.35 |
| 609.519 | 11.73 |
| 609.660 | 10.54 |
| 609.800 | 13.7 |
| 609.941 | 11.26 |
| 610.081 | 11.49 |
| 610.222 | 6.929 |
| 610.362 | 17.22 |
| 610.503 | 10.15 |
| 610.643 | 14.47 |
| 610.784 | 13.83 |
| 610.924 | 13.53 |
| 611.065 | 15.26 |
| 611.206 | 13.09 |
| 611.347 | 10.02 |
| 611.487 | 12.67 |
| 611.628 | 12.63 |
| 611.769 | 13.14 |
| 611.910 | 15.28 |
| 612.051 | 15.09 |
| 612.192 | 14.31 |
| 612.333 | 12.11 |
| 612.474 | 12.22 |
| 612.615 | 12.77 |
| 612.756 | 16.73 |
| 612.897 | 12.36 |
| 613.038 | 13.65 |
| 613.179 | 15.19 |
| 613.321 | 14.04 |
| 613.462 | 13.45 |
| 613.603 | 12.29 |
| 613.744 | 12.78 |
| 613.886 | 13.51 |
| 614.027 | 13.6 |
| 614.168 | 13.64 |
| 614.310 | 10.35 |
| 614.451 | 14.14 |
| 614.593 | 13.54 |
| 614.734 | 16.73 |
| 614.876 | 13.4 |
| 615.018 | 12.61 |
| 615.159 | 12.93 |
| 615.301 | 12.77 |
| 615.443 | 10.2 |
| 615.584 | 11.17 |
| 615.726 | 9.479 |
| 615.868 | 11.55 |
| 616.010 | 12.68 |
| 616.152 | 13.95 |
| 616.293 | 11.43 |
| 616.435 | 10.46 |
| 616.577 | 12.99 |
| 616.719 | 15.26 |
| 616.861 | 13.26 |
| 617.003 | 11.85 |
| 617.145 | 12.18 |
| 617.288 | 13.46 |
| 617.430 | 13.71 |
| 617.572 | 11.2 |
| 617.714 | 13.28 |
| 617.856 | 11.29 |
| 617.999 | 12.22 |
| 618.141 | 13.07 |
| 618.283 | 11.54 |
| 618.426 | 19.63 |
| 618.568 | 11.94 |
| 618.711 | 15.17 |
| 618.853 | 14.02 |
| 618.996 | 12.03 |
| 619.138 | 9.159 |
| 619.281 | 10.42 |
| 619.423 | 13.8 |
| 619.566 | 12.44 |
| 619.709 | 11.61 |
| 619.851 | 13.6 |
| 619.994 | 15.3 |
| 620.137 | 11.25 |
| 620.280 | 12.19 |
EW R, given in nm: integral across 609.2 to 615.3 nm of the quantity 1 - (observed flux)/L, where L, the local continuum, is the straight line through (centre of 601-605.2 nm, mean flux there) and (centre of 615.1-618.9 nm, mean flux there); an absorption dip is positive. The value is -0.28 nm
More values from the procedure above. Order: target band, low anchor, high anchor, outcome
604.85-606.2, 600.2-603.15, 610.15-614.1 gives -0.080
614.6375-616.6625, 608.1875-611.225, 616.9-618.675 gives 0.106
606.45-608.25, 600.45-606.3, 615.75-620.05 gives -0.219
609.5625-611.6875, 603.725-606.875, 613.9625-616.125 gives 0.068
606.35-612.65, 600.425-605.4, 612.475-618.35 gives -0.388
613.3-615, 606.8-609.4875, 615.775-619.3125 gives -0.019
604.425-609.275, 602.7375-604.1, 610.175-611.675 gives -0.230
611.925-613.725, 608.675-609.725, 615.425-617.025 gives -0.157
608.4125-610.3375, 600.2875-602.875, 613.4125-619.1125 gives 0.002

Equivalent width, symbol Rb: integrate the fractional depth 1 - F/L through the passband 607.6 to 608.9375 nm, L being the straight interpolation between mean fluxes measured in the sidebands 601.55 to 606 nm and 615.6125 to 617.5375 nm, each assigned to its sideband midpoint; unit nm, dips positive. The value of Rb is -0.09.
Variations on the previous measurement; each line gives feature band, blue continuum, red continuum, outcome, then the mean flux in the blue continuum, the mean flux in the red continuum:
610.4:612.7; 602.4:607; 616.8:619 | 0.002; 13.4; 13.1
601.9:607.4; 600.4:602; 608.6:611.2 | -0.235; 12.7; 13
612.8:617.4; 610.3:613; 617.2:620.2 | 0.114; 13.5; 12.9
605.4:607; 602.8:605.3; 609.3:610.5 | -0.319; 12.6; 12.3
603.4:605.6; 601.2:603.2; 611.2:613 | 0.095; 13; 13.3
